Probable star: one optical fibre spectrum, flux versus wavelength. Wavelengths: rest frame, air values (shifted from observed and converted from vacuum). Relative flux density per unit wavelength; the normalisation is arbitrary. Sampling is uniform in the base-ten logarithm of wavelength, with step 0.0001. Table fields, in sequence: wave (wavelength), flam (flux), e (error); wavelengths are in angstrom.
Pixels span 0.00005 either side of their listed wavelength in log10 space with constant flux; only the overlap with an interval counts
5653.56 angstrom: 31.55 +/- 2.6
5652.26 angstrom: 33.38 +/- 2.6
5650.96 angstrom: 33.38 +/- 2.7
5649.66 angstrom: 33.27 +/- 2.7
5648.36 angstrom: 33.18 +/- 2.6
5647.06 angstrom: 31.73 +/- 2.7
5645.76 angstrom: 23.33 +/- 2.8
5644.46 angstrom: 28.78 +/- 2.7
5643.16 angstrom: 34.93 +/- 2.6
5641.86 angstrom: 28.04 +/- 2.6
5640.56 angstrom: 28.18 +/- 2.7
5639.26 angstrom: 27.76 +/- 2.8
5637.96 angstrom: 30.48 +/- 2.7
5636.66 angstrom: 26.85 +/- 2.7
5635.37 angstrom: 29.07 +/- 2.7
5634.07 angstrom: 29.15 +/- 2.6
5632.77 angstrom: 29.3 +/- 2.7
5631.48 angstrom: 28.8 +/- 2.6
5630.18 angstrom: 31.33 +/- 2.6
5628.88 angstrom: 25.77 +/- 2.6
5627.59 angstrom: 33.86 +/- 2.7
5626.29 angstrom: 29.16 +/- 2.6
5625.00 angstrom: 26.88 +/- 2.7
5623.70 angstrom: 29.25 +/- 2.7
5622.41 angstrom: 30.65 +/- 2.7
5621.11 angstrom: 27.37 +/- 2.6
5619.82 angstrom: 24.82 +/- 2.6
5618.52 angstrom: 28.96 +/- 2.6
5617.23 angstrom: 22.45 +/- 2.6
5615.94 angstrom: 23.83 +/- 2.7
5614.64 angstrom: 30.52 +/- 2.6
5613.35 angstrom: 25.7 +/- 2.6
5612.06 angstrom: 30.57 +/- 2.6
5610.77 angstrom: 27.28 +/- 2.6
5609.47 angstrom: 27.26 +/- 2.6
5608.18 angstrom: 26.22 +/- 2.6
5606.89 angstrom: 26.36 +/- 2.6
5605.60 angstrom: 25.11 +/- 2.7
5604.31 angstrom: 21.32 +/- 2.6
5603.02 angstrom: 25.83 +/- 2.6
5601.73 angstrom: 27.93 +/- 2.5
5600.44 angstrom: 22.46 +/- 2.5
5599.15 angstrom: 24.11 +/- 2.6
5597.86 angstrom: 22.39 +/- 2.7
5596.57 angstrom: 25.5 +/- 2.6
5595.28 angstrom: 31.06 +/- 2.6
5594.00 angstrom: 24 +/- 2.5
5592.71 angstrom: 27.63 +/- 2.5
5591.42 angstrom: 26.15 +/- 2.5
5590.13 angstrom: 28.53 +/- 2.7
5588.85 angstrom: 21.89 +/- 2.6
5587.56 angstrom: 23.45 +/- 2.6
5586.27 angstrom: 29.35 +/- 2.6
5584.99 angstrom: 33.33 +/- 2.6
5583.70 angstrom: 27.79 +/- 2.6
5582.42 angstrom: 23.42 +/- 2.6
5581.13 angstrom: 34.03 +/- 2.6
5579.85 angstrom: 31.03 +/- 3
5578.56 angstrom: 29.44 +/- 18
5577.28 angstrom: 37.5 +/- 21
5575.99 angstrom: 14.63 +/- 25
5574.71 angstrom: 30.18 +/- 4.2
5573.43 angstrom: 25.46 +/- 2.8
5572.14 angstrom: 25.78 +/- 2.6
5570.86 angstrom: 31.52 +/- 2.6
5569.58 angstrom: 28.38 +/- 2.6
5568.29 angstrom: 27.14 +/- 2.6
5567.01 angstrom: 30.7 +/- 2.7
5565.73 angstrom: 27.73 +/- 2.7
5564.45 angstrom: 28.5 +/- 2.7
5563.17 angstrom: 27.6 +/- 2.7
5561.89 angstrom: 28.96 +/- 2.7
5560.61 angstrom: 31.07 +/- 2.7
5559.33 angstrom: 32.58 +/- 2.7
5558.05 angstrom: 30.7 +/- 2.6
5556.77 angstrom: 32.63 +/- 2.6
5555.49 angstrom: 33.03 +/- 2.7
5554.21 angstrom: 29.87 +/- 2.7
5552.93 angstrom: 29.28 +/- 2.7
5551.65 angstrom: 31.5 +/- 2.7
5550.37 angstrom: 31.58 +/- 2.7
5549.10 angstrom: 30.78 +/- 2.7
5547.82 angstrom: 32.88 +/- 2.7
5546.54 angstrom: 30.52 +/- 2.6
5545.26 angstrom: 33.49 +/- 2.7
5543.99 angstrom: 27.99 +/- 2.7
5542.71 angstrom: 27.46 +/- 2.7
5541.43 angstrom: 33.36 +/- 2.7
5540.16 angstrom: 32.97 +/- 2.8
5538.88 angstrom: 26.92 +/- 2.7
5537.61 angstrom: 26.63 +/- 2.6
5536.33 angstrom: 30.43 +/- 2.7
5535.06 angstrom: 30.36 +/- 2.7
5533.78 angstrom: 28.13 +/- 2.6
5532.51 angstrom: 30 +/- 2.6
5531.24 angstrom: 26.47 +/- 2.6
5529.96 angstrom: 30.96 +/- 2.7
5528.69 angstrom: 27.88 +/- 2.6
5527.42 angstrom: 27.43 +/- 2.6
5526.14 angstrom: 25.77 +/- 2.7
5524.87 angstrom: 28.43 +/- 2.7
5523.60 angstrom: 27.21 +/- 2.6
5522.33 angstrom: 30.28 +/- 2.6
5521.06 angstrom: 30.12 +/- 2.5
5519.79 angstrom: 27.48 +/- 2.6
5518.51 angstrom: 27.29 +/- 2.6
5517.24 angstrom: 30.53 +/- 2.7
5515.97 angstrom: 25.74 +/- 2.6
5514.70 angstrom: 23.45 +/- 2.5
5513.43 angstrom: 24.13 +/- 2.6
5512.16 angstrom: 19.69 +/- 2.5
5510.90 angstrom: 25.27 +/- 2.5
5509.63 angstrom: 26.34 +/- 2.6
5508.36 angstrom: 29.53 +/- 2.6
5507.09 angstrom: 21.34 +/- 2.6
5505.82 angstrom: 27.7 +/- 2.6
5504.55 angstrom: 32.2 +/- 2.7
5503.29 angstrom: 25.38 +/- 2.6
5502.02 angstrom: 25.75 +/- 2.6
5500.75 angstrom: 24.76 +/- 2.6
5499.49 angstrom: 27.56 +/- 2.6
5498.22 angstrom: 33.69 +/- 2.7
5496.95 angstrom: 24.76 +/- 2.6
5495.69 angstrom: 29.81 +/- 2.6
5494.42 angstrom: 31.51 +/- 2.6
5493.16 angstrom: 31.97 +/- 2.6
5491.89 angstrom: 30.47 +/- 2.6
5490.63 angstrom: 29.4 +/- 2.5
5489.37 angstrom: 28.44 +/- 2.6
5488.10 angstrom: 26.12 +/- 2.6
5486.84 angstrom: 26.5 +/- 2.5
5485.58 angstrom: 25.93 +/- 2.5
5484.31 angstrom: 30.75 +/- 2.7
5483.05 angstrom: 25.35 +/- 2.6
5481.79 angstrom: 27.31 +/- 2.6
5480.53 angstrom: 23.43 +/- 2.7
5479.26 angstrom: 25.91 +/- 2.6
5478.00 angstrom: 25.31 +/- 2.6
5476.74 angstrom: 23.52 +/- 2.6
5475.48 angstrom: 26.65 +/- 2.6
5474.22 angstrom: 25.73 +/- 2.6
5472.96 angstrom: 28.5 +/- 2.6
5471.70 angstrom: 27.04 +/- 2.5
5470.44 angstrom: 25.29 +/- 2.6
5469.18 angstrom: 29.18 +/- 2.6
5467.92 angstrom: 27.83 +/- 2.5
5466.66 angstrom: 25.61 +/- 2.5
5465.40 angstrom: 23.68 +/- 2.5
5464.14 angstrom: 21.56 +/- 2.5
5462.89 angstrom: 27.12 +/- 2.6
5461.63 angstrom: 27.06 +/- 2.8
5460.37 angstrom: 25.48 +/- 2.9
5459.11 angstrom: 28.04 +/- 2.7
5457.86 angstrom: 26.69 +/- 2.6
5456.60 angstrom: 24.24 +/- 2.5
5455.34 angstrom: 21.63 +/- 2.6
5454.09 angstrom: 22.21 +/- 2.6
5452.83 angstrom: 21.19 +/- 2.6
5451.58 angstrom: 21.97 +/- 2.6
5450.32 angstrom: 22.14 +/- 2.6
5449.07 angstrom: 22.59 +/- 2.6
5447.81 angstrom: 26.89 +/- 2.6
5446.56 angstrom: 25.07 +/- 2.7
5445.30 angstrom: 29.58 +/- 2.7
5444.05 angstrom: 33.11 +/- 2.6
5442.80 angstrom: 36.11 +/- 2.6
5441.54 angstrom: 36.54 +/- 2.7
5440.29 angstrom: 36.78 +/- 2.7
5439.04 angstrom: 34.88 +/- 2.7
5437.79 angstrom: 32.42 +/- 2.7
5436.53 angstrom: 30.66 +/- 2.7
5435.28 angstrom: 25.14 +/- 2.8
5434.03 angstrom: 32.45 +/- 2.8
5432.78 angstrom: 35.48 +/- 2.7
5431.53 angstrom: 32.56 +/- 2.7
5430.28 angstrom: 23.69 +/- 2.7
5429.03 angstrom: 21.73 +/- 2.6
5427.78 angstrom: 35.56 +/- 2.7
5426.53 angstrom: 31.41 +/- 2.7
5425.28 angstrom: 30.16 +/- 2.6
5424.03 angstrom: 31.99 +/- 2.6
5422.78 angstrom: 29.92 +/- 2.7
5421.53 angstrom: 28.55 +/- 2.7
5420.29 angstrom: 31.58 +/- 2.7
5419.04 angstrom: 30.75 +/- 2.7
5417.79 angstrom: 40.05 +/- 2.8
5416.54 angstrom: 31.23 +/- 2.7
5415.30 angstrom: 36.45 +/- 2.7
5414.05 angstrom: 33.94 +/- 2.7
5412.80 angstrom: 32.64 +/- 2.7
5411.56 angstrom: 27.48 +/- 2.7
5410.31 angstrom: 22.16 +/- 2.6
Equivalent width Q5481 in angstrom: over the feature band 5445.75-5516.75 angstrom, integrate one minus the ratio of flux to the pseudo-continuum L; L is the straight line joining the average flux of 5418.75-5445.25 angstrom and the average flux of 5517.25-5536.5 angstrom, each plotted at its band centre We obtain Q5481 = 9.0 angstrom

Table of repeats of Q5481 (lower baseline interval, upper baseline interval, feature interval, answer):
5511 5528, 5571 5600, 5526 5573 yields -4.93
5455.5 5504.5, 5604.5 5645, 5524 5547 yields -1.46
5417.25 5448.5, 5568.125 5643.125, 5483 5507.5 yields 1.50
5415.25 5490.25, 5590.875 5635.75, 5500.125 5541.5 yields 0.26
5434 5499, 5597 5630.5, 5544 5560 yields -2.58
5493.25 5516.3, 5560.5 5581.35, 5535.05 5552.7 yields -1.65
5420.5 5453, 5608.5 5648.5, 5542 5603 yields 0.63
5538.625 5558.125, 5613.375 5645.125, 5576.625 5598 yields 1.20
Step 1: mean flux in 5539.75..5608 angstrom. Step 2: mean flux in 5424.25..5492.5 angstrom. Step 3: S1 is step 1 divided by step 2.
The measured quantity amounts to 1.03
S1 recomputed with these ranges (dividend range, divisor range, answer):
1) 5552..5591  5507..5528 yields 1.08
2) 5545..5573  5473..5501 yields 1.10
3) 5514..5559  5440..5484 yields 1.11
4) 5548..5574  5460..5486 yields 1.14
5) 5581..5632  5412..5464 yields 0.92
